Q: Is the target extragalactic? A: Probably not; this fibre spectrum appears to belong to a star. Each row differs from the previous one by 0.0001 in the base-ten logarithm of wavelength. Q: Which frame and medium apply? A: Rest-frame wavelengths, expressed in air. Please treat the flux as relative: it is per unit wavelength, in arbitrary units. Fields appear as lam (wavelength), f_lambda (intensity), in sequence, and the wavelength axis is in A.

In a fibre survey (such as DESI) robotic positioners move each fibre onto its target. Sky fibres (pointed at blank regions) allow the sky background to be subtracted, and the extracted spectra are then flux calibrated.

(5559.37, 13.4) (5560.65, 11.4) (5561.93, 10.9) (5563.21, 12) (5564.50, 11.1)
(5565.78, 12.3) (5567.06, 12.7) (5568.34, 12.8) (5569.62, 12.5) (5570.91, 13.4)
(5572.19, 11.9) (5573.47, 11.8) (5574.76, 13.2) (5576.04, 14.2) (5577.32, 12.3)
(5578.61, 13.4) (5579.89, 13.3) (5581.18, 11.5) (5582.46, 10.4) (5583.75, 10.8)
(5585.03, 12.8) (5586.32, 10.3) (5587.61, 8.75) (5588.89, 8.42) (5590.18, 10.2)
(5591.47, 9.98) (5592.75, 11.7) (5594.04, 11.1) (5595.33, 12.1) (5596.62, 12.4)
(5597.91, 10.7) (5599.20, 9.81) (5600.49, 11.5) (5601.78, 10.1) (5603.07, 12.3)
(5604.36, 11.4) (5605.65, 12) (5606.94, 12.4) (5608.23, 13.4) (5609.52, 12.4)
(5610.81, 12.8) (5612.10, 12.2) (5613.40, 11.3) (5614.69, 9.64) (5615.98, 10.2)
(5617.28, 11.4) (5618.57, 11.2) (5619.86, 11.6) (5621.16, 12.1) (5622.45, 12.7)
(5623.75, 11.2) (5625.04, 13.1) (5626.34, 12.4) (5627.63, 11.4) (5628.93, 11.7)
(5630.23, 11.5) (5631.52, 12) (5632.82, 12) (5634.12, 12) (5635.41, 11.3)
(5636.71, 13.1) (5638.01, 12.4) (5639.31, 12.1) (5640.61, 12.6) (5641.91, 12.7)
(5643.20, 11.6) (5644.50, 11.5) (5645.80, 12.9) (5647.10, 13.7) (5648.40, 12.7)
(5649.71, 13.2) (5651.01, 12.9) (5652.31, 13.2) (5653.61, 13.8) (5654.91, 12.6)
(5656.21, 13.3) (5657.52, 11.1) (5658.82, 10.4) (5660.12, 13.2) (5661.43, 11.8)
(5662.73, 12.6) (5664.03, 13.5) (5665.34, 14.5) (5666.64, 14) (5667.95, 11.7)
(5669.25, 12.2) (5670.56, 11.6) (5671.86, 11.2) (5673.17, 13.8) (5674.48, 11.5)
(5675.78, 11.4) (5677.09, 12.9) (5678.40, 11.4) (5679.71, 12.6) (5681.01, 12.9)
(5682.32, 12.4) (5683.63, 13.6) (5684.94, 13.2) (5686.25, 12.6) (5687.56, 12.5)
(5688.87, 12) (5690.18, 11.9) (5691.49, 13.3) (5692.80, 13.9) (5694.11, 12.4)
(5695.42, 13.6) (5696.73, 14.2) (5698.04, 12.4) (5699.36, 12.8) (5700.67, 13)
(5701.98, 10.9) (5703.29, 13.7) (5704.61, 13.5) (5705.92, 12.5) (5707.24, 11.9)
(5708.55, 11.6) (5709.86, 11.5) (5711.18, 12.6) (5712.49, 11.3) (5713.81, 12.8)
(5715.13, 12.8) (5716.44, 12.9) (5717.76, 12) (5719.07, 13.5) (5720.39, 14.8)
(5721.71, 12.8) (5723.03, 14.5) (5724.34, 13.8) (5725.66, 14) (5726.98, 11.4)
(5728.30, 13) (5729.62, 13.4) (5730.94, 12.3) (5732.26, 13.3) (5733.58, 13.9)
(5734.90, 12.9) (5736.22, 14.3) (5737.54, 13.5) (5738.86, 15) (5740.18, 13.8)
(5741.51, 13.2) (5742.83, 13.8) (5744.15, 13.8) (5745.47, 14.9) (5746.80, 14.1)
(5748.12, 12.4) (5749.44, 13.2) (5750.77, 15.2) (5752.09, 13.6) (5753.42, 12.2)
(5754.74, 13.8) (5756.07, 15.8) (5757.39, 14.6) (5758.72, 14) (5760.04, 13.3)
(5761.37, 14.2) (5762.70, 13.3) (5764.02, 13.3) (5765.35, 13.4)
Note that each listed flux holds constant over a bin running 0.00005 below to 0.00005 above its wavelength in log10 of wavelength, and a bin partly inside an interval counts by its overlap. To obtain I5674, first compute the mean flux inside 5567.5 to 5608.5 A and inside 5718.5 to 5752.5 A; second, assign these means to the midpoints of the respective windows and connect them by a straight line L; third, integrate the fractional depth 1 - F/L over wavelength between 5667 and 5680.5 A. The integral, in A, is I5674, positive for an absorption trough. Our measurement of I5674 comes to 0.75 A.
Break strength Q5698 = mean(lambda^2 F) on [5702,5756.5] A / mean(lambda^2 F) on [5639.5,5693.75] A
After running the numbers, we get 1.08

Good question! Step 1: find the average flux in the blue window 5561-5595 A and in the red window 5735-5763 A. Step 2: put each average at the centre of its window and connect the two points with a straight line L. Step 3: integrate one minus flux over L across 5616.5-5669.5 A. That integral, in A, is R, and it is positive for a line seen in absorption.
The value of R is 0.7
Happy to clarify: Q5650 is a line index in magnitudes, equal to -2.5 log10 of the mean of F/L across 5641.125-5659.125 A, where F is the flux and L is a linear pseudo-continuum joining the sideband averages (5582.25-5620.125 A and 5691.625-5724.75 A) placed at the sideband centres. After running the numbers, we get -0.06 mag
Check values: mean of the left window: 11.2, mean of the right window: 12.9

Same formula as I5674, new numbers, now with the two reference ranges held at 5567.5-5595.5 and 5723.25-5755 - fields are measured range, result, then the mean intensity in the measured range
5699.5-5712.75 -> 0.9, 12.3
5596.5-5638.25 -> 1.3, 11.7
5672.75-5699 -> 0.4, 12.7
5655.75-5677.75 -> 0.5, 12.4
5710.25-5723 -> 0.4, 12.9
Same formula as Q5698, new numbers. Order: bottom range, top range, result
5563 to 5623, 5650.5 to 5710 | 1.11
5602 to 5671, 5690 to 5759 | 1.12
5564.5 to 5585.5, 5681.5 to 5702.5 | 1.08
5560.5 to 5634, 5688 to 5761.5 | 1.19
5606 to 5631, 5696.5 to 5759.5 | 1.17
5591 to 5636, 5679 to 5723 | 1.13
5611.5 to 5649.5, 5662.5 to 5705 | 1.08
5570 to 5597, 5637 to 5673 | 1.11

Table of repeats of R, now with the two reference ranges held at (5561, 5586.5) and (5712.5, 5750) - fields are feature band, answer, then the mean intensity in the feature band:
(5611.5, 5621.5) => 1.08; 11.2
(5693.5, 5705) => 0.19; 12.9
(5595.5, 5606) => 0.94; 11.3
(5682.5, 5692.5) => 0.24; 12.8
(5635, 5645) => 0.40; 12.2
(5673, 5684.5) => 0.48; 12.5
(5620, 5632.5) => 0.60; 12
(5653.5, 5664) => 0.41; 12.3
